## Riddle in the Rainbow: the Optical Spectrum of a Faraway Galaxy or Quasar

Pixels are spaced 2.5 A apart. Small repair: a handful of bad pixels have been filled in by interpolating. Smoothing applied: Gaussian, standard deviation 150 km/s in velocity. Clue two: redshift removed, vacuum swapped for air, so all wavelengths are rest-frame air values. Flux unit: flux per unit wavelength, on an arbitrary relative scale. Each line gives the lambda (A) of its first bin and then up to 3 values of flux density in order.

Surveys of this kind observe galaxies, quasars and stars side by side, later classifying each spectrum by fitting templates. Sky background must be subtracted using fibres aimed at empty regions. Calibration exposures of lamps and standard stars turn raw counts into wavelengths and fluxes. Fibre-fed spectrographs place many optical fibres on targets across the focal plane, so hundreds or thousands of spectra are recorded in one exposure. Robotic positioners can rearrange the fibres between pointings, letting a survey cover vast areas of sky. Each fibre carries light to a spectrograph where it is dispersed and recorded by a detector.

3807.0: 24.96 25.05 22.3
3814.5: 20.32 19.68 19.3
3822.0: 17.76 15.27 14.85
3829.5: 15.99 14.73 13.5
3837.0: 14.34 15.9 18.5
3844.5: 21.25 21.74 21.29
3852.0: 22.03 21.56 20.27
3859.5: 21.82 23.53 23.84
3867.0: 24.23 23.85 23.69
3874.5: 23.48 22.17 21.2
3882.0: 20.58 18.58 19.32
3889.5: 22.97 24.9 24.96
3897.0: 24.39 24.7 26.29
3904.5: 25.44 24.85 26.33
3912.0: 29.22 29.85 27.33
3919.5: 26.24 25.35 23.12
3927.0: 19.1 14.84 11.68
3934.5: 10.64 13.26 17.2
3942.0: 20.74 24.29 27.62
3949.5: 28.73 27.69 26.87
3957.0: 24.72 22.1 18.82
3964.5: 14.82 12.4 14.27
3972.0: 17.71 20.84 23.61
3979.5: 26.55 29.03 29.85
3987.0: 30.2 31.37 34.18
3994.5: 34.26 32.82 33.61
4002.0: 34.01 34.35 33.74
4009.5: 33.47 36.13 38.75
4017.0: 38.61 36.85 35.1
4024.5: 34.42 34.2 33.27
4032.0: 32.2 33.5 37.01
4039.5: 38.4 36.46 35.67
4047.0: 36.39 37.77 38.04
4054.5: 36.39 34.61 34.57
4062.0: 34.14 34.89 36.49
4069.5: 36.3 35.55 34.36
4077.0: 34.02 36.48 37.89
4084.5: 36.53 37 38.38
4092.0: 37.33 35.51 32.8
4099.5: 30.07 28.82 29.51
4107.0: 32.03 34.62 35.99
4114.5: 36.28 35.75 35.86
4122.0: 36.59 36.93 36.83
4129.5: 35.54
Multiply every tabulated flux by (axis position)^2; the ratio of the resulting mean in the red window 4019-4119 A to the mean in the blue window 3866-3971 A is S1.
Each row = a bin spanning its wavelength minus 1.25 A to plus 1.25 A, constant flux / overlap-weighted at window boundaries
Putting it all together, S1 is 1.71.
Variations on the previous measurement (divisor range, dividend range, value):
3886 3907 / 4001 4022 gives 1.56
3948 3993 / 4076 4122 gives 1.54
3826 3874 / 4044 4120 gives 1.98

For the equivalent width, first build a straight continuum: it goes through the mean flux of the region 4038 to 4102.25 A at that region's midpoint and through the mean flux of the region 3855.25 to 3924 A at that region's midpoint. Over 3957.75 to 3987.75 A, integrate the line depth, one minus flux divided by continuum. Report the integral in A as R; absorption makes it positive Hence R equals 8.0 A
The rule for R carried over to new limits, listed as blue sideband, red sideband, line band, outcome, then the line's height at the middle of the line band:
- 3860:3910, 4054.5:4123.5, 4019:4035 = -1.38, 31.4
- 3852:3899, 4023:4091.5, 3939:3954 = 1.56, 27.7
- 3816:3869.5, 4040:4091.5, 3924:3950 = 7.52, 26.4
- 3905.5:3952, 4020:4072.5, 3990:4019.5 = -3.82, 30.9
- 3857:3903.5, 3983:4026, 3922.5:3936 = 5.41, 27.4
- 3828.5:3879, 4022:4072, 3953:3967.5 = 4.14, 28.7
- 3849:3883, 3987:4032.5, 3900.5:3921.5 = -0.53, 26.2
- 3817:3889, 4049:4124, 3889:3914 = -2.80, 23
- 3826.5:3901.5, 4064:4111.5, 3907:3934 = 1.39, 24.4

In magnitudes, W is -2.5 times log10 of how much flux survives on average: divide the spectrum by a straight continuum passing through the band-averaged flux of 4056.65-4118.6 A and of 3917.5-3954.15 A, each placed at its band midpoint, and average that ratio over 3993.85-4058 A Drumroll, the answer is -0.211 mag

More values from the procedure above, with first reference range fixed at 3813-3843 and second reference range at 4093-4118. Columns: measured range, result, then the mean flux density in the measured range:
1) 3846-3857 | -0.19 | 21.5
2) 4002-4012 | -0.24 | 34.2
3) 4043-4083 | -0.17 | 35.8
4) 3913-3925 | -0.20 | 26.6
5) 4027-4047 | -0.21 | 35.2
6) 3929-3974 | 0.23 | 19.5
